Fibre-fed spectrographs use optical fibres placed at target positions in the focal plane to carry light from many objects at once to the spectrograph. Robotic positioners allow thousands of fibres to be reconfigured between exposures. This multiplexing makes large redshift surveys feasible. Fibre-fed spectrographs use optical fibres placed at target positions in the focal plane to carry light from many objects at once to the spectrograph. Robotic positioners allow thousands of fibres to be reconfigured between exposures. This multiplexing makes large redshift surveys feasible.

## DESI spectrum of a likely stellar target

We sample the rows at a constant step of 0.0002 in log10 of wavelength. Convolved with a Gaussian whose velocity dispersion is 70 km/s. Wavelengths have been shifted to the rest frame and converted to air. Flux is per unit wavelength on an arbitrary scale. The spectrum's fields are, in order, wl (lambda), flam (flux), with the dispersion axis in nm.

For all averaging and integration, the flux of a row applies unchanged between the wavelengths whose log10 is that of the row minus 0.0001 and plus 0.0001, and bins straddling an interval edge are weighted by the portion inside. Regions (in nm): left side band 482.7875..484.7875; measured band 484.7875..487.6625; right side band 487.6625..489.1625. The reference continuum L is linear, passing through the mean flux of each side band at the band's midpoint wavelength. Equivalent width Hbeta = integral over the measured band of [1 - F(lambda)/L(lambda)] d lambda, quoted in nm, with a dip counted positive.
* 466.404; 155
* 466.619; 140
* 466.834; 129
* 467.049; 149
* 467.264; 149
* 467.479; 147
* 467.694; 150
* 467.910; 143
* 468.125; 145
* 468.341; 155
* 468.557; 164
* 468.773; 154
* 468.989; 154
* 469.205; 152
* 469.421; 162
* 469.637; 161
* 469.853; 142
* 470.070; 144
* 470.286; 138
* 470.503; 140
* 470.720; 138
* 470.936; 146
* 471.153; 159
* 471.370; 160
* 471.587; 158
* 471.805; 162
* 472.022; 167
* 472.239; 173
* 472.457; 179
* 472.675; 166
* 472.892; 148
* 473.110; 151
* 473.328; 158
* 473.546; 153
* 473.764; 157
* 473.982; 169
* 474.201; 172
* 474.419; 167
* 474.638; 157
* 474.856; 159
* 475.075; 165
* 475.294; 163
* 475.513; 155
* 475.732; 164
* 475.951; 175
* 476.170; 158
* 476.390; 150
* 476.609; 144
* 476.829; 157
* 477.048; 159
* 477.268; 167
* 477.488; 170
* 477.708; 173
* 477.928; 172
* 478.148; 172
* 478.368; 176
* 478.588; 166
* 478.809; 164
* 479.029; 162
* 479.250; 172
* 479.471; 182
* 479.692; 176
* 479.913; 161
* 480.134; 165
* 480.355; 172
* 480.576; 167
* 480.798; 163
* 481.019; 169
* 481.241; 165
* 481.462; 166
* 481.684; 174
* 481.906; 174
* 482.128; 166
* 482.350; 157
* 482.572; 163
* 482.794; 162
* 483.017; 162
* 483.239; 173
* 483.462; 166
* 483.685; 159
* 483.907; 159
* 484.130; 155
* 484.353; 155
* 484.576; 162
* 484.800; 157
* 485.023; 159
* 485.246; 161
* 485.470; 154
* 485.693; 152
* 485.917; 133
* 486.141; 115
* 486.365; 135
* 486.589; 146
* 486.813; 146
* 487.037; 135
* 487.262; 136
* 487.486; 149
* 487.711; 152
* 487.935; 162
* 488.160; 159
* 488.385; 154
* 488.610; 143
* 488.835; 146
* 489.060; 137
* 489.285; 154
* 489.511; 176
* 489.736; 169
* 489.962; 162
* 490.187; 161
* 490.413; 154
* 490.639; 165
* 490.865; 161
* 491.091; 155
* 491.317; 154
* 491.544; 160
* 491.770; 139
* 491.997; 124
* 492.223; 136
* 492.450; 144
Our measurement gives 0.21 nm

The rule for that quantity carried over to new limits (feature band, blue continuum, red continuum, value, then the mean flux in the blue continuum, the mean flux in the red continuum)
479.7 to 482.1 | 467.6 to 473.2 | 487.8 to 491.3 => -0.19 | 154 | 157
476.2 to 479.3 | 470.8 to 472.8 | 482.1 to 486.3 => -0.09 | 163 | 156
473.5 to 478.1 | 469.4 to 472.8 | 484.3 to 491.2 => -0.23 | 156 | 152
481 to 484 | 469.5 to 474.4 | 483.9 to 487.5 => -0.32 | 157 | 147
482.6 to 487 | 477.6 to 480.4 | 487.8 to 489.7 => 0.22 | 170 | 155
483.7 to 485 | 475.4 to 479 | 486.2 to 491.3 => -0.01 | 164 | 152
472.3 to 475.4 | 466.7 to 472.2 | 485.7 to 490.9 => -0.23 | 151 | 150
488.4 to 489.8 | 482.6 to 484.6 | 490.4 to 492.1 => 0.01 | 162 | 151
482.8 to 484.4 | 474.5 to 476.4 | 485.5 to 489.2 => -0.13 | 161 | 144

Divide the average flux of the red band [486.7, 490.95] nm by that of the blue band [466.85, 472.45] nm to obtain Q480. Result 1.01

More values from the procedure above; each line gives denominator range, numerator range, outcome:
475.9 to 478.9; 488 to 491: 0.96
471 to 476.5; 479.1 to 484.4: 1.03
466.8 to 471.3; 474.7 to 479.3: 1.10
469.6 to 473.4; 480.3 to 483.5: 1.08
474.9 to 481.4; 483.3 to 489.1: 0.90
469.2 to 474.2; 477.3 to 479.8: 1.10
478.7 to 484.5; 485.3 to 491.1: 0.91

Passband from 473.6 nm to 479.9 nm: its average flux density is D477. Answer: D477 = 165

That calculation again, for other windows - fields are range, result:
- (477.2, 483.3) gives 168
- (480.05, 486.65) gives 159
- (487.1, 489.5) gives 150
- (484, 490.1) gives 151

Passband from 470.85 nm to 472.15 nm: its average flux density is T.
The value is 159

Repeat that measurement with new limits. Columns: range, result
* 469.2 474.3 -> 157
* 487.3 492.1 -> 154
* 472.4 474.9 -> 161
